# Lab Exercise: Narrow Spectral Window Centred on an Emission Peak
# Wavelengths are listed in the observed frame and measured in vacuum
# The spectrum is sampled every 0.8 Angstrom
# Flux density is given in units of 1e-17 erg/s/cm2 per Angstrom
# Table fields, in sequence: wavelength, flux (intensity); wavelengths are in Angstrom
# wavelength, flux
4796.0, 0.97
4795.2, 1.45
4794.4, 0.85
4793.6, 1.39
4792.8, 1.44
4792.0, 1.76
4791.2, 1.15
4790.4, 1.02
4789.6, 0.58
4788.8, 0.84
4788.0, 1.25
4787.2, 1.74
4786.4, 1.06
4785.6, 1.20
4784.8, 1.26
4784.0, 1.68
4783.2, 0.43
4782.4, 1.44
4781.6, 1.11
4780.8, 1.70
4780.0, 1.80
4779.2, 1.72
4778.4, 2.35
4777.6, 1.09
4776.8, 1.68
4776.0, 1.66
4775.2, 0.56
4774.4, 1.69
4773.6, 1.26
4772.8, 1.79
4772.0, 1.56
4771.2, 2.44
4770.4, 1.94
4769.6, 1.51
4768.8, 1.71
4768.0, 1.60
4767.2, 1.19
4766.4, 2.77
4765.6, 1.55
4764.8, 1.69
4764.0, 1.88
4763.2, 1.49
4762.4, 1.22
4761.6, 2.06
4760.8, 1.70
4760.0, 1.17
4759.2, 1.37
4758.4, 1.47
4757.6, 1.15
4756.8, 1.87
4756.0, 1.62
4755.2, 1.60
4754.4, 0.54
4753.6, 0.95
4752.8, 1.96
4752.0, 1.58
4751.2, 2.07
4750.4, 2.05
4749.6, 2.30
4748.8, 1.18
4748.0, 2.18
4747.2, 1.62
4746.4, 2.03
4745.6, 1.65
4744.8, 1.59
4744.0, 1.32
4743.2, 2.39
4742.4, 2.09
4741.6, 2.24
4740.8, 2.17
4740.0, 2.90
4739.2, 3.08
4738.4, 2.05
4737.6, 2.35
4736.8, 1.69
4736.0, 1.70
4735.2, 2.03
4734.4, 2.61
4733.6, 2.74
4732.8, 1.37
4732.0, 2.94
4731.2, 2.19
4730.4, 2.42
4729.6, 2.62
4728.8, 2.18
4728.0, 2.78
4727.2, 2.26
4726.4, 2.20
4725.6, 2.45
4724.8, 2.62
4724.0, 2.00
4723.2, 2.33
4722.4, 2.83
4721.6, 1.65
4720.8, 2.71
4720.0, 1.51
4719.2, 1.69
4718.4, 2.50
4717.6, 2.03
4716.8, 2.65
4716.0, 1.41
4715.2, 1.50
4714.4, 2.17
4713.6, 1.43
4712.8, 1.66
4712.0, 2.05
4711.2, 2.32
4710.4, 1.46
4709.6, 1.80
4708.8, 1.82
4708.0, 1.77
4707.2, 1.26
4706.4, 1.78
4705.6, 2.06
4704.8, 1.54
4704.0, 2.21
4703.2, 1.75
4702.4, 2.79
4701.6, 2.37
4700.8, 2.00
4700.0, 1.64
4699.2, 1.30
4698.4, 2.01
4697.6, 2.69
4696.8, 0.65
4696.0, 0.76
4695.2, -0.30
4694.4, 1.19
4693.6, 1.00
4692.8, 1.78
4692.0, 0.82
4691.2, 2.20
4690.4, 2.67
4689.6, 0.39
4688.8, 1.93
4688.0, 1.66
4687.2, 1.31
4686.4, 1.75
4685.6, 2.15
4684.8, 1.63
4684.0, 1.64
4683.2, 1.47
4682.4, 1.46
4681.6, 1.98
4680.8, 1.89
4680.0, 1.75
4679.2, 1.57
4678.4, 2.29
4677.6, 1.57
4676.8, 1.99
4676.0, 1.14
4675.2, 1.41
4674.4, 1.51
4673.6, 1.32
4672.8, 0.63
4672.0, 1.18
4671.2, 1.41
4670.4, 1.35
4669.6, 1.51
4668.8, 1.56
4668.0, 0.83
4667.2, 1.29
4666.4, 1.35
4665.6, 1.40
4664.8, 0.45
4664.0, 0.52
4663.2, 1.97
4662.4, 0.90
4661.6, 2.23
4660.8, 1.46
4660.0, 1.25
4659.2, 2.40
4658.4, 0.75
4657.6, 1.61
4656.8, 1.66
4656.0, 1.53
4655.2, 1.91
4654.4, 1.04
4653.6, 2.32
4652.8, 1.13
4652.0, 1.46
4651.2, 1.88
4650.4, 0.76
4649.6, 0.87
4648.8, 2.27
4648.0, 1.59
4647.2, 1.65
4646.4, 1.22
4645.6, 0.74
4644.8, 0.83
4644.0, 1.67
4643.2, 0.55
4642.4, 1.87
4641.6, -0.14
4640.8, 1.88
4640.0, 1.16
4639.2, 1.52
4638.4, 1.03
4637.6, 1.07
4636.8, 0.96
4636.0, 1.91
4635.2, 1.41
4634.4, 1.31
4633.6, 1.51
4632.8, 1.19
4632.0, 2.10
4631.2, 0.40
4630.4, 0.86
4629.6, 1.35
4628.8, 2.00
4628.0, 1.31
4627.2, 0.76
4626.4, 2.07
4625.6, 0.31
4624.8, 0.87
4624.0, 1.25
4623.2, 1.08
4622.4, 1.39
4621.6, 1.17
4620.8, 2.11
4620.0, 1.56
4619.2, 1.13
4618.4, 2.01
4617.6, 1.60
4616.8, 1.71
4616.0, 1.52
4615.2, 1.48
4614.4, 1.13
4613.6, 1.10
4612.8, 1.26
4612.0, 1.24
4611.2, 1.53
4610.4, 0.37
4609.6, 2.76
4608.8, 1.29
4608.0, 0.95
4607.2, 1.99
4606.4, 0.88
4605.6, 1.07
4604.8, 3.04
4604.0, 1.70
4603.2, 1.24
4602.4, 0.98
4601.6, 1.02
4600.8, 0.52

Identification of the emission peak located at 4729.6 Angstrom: Mg II 2798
